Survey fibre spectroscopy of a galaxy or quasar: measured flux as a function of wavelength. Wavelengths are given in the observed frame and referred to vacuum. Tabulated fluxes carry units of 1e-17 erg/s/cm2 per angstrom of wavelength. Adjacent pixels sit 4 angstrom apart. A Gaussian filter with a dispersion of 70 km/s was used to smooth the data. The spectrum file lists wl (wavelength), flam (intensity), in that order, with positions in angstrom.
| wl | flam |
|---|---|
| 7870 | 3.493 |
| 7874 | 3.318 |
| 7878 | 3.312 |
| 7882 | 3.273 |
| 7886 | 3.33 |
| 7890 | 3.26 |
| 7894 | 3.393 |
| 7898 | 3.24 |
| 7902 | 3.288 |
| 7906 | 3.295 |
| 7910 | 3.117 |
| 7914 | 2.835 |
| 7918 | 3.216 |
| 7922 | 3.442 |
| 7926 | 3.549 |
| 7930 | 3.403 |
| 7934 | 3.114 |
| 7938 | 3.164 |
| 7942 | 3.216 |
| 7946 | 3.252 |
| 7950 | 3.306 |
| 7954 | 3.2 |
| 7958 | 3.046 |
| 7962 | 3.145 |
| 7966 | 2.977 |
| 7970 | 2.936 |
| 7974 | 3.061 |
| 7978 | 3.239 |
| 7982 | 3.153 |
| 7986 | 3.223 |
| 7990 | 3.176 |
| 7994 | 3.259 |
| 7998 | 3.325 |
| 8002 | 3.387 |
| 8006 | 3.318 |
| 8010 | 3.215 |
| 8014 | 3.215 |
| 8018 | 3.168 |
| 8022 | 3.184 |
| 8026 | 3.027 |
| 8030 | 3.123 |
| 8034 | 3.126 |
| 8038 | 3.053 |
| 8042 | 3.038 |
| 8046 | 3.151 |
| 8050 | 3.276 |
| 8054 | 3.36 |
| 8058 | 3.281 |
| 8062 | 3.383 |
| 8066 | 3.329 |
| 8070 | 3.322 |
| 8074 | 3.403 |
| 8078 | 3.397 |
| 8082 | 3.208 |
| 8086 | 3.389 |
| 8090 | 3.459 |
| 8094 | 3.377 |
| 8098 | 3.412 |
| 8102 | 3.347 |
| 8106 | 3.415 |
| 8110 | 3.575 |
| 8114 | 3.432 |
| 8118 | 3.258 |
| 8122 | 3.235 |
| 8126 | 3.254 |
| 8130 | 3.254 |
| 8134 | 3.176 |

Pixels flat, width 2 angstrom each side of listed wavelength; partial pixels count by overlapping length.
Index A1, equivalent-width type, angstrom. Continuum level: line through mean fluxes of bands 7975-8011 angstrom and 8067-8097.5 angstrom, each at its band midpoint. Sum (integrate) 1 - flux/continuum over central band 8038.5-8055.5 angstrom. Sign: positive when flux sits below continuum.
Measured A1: 0.68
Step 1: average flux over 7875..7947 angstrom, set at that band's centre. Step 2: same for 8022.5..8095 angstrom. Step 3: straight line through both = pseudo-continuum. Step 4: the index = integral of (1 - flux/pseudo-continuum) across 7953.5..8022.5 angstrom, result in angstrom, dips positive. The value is 1.7 angstrom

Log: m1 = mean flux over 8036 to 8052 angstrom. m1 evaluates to 3.13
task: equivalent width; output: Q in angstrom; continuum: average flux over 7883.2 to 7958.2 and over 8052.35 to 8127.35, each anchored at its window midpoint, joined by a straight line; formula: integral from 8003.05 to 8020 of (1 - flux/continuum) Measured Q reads 0.4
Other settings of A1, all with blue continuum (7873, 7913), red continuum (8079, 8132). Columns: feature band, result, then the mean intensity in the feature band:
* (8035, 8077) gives 1.0 angstrom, 3.26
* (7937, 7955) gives 0.3 angstrom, 3.23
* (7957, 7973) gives 1.3 angstrom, 3.03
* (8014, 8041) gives 1.7 angstrom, 3.12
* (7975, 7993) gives 0.6 angstrom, 3.19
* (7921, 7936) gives -0.4 angstrom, 3.37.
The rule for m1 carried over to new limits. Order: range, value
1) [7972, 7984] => 3.15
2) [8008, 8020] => 3.2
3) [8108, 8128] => 3.35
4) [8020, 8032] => 3.11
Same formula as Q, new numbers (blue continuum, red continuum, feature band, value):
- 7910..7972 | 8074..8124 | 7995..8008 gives -0.3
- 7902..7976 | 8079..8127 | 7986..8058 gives 1.6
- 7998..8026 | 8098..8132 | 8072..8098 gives -0.5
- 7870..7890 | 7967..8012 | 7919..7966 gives 0.1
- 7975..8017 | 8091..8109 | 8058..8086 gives 0.2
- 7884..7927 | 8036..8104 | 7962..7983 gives 1.3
